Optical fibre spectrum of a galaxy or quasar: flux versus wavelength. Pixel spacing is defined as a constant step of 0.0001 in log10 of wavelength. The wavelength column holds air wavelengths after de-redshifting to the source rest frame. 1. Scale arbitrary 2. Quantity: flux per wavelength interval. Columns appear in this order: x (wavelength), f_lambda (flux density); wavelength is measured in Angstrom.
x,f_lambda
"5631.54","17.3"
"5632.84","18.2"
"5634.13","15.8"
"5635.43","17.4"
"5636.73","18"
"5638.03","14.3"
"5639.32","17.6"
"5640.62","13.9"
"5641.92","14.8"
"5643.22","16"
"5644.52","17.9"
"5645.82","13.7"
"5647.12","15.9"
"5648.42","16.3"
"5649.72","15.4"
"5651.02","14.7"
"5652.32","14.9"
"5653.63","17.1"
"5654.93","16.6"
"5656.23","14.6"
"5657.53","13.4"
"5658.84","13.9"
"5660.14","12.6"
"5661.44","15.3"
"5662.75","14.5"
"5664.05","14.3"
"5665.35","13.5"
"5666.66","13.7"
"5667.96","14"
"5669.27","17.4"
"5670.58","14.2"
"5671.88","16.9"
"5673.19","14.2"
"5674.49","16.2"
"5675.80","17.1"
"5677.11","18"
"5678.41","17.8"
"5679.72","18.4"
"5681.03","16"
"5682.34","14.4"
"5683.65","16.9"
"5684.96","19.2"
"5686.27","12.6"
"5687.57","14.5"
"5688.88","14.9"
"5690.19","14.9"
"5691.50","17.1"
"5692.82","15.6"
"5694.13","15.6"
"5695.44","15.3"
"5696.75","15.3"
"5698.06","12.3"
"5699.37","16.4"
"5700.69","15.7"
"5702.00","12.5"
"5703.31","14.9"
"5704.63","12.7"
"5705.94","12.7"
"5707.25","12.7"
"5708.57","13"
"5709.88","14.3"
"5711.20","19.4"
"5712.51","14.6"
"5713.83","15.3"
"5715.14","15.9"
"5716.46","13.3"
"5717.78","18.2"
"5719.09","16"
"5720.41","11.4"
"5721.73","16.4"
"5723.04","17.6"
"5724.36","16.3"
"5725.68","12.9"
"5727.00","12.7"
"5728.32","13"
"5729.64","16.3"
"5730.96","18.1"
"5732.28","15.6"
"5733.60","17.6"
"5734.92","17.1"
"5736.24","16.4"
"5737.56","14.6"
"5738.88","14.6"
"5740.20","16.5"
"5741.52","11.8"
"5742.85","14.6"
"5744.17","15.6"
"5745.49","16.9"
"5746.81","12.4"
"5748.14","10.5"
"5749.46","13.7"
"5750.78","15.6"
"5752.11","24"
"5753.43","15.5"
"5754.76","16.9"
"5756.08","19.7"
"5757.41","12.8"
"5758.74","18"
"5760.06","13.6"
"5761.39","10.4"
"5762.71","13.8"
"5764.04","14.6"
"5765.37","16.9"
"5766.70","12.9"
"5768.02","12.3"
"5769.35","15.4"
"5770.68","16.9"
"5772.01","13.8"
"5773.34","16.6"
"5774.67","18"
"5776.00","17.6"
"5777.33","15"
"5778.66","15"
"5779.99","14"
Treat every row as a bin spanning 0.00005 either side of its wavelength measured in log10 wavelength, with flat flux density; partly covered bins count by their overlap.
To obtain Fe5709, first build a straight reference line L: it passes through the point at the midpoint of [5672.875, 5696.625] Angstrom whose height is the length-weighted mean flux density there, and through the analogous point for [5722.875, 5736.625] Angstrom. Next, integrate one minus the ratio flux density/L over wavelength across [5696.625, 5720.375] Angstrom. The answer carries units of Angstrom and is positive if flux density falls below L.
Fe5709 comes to 1.8 Angstrom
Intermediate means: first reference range 16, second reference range 15.7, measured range 14.6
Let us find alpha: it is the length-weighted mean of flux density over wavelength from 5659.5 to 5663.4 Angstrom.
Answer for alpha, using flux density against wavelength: 14.1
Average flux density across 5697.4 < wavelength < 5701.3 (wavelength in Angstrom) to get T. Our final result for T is 14.8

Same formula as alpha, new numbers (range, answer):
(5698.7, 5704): 14.8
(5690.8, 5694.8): 16.1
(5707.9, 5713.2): 15.3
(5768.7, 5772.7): 15.4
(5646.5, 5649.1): 16.1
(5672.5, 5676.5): 15.9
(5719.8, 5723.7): 15.2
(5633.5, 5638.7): 16.4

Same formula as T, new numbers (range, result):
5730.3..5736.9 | 17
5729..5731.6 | 17.2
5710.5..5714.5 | 16.4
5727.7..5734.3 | 16.1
